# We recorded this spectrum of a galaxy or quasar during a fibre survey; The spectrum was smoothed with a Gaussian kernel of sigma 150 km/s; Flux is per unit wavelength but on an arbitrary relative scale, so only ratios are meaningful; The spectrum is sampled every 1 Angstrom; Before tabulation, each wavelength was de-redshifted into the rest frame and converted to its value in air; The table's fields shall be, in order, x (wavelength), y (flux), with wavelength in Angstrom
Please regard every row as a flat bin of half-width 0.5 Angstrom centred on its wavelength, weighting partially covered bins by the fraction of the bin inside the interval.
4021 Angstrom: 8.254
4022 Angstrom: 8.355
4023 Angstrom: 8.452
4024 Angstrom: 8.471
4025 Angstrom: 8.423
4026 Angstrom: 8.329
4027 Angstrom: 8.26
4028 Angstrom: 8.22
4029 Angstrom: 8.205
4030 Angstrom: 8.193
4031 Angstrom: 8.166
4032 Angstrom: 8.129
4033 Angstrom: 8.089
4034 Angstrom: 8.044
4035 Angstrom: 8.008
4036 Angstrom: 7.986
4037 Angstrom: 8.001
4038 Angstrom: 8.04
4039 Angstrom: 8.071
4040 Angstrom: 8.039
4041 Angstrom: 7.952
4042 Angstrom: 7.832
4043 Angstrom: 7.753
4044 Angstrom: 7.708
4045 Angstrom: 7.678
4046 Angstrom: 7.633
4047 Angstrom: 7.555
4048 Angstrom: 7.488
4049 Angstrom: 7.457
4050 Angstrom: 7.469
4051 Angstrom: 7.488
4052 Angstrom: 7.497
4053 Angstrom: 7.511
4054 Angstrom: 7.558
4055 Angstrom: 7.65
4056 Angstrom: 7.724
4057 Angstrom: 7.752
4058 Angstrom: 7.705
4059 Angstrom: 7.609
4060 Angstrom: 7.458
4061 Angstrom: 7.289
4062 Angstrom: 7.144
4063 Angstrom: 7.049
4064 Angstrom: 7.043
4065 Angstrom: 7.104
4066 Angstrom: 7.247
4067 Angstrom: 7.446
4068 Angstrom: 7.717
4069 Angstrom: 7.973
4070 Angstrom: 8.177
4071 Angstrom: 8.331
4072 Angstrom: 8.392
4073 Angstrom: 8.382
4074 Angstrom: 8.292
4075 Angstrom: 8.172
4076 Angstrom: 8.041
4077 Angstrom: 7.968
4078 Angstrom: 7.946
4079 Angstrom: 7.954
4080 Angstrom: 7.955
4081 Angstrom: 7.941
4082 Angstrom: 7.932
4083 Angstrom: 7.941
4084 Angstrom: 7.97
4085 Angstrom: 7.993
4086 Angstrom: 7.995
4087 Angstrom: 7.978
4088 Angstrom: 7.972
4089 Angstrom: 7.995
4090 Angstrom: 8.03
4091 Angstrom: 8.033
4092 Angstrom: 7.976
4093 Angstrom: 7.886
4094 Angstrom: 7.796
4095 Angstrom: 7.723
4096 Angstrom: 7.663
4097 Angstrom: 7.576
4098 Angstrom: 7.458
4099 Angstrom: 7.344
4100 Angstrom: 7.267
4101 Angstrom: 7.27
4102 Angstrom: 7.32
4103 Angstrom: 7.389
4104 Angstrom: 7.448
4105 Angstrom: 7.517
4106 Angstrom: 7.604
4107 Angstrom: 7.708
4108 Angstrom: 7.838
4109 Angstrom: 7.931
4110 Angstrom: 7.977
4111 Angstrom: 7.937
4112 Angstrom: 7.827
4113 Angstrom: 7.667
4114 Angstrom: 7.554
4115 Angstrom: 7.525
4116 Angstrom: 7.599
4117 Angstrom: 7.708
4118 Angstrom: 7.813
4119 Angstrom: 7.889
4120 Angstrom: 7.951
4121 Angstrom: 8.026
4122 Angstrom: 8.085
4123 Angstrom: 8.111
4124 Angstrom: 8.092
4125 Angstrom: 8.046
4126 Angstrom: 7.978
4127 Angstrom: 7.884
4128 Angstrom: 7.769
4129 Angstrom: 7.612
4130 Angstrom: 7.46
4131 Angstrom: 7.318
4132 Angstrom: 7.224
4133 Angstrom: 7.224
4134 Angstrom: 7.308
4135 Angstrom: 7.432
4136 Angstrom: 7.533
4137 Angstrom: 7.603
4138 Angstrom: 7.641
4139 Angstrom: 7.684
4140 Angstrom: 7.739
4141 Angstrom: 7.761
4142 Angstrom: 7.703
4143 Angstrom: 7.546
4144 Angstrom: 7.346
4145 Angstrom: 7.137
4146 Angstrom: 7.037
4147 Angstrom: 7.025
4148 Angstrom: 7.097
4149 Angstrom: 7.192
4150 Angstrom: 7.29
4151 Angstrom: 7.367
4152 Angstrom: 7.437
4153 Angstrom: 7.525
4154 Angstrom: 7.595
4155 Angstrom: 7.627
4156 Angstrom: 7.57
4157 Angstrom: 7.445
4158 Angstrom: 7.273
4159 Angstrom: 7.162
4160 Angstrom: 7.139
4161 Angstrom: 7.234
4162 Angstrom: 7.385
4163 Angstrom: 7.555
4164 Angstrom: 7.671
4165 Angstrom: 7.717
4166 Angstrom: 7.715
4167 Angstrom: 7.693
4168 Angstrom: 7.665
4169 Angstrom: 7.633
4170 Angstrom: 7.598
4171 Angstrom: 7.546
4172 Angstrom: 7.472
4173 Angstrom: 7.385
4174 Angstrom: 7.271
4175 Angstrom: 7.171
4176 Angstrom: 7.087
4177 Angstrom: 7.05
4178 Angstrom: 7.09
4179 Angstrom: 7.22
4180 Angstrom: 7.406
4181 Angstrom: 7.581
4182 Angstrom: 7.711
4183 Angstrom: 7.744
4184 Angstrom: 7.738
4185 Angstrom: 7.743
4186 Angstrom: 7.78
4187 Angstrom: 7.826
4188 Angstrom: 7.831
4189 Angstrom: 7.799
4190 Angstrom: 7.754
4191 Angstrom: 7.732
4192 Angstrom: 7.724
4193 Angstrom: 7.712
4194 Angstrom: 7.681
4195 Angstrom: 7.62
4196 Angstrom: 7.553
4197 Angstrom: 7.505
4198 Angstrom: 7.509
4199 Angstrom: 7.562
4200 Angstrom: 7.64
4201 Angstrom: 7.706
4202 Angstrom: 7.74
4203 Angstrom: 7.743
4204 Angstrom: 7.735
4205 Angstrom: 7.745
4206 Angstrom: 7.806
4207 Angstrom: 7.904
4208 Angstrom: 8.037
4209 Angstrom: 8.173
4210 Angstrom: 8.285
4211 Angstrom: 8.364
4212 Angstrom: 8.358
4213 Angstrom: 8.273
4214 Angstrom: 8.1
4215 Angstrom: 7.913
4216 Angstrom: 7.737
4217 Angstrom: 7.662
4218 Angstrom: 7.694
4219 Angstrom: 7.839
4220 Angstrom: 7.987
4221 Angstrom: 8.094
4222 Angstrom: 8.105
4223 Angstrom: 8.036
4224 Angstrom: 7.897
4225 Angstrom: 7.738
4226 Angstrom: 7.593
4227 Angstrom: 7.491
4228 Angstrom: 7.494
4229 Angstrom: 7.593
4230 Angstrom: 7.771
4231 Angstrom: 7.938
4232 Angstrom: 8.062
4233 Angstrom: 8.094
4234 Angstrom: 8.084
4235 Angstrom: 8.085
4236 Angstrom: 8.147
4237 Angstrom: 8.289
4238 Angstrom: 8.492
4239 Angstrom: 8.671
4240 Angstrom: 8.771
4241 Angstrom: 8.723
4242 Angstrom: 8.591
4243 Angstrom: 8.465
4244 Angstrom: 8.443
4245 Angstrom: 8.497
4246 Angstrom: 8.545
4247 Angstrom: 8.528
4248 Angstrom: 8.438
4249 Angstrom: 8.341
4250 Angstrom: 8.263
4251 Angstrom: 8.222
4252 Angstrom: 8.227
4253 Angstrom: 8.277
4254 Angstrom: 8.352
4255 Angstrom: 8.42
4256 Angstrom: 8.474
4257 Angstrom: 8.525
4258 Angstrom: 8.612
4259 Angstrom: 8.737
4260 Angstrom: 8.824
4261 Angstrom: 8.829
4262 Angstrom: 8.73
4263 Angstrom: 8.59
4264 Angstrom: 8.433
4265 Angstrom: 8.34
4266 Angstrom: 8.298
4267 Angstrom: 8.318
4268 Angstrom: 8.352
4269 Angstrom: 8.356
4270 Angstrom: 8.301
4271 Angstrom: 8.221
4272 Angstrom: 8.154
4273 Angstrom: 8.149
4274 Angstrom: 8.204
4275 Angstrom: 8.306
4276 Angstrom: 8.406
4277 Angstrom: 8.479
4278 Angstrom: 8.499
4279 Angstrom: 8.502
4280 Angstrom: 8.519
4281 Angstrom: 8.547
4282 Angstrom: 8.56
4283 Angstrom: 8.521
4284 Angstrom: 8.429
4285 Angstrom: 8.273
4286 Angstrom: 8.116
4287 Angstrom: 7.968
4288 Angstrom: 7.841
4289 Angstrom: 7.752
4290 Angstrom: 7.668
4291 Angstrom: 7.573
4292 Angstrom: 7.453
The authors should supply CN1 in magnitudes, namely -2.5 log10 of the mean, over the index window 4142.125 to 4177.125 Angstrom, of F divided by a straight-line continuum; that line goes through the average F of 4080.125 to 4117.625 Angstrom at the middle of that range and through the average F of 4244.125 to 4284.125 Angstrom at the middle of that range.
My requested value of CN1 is 0.08 mag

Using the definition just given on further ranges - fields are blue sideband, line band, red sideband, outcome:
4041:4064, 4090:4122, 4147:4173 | -0.03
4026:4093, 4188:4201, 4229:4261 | 0.08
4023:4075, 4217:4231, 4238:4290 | 0.07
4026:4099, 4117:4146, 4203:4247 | 0.04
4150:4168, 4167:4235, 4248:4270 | 0.02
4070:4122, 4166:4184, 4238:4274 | 0.10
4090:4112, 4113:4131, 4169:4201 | -0.02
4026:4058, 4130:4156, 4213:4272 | 0.09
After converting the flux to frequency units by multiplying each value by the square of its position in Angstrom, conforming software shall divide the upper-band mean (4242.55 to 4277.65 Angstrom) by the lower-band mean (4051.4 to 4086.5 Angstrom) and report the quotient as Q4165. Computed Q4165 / 1.19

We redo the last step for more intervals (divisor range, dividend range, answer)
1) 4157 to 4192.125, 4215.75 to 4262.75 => 1.13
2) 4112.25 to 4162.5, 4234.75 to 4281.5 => 1.18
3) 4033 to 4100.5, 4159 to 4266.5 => 1.10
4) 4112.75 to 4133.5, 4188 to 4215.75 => 1.05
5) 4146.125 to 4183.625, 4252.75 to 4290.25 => 1.19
